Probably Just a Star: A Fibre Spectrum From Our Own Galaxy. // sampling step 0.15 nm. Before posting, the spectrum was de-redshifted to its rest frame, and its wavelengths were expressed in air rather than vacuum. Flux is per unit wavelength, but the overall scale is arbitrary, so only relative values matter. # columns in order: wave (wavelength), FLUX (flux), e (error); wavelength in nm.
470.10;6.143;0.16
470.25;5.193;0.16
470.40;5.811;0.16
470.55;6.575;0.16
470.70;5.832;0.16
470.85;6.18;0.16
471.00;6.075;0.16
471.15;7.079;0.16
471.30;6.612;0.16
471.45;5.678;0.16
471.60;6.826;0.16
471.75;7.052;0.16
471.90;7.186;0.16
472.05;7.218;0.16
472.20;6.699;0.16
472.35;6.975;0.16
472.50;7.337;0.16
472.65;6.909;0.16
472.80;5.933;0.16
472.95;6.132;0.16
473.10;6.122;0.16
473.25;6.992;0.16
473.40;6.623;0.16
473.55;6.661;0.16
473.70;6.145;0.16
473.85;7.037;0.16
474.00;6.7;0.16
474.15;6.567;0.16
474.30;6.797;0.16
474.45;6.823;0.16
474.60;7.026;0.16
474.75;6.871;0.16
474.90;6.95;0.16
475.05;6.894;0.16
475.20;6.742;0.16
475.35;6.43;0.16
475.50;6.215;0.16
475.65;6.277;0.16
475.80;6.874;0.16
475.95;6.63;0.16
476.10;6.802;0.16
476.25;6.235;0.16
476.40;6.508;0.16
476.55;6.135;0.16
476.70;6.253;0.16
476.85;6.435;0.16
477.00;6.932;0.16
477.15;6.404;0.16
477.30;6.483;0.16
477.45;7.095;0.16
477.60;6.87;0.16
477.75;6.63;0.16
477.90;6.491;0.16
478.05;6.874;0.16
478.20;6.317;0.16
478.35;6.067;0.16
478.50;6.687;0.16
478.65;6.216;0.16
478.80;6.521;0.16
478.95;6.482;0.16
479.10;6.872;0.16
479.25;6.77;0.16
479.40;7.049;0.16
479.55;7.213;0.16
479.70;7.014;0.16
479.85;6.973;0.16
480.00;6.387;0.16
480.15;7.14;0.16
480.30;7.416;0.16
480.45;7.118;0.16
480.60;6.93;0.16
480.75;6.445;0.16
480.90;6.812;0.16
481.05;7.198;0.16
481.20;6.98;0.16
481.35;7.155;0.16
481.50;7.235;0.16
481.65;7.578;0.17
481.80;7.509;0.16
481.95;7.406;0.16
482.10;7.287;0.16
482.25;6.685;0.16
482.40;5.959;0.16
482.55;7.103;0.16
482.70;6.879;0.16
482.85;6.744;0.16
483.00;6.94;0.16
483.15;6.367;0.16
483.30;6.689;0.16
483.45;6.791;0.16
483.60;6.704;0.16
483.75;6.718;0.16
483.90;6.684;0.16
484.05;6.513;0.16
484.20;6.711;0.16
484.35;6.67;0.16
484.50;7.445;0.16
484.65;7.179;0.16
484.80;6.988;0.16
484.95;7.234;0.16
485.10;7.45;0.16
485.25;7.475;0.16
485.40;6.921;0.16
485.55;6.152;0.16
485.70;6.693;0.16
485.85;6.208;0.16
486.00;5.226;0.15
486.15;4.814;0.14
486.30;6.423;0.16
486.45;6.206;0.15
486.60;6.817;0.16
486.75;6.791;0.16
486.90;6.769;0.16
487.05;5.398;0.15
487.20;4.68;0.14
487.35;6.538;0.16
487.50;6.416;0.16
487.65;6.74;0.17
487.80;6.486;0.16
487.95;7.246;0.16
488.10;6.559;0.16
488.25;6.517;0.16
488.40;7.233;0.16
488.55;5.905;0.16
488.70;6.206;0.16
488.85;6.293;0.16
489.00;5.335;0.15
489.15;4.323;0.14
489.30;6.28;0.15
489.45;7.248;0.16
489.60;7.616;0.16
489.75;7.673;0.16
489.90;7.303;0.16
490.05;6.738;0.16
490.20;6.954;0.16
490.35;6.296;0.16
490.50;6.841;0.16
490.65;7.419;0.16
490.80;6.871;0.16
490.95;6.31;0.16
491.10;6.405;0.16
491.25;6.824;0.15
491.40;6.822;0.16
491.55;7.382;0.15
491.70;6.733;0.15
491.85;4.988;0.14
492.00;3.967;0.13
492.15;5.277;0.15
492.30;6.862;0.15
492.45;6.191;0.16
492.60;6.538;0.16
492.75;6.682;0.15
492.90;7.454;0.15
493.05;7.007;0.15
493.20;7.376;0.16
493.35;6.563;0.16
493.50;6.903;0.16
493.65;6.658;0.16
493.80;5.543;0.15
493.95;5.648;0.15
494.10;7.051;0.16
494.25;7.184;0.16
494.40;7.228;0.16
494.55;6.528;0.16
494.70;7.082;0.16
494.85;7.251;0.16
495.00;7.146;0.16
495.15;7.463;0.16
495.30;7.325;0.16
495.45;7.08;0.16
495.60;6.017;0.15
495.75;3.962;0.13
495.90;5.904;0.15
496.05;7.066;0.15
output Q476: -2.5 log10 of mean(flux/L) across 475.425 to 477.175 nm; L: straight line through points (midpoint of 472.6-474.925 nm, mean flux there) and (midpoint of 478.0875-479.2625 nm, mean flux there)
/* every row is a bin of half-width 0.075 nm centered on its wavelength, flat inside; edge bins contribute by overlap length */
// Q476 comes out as 0.014 mag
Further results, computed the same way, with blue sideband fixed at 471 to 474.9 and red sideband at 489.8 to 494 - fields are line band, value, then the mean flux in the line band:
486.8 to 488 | 0.051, 6.27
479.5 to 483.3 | -0.054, 6.97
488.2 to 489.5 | 0.075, 6.12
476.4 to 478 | 0.016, 6.57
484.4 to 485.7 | -0.076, 7.07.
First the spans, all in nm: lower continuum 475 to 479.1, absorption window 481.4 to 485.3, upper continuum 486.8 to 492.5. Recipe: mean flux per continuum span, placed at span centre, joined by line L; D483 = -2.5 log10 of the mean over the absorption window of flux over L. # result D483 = -0.08 mag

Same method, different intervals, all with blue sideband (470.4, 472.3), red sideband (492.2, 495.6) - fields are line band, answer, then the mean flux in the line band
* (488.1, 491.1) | 0.03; 6.59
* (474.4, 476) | -0.02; 6.7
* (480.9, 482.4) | -0.07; 7.14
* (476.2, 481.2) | -0.01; 6.7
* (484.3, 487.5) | 0.04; 6.48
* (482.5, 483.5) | -0.01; 6.78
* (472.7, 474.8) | 0.00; 6.6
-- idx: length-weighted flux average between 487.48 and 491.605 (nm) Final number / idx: 6.65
